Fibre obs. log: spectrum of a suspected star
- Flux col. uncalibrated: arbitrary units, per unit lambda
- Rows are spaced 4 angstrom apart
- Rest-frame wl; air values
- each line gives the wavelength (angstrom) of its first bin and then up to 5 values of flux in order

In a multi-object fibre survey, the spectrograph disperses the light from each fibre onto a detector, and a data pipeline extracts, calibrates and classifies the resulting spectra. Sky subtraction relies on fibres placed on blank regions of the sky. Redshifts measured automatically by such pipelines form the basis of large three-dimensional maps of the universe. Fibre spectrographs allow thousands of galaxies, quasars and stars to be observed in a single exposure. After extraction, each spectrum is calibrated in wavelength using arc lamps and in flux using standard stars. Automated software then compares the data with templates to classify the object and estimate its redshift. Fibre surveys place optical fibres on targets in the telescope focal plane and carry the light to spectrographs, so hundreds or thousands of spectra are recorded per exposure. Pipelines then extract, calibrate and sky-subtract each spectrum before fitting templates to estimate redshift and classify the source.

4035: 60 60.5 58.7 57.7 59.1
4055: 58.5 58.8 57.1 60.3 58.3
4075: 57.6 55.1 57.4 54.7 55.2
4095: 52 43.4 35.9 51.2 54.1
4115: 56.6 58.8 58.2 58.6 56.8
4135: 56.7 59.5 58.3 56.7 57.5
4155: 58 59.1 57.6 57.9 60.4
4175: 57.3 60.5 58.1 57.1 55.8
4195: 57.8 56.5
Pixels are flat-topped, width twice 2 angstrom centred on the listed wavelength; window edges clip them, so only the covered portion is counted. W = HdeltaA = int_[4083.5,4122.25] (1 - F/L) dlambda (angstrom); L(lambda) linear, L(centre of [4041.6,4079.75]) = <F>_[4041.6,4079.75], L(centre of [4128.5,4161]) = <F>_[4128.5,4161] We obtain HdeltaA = 4.17 angstrom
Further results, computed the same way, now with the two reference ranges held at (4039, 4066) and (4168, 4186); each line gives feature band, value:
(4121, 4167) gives 0.7 angstrom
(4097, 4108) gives 3.0 angstrom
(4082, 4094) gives 0.7 angstrom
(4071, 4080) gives 0.3 angstrom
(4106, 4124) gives 0.9 angstrom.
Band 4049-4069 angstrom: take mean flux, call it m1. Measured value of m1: 58.8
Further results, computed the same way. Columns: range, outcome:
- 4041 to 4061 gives 58.6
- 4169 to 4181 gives 59.4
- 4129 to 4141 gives 57.7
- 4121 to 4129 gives 58.4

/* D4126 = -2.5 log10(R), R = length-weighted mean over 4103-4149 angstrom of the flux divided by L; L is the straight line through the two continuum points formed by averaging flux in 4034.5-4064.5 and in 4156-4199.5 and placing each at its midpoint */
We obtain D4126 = 0.05 mag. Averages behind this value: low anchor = 58.8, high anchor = 58.1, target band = 56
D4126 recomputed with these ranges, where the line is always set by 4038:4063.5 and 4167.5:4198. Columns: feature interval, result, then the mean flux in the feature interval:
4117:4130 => 0.00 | 58.4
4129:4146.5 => 0.01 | 57.7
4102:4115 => 0.18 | 49.4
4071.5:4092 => 0.04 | 56.2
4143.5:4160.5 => 0.01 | 57.8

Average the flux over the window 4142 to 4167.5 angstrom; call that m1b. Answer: 57.9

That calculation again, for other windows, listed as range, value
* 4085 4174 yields 55.3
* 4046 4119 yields 54.7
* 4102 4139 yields 54.9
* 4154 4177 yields 58.4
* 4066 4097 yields 56.2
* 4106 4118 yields 54.6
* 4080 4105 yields 50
